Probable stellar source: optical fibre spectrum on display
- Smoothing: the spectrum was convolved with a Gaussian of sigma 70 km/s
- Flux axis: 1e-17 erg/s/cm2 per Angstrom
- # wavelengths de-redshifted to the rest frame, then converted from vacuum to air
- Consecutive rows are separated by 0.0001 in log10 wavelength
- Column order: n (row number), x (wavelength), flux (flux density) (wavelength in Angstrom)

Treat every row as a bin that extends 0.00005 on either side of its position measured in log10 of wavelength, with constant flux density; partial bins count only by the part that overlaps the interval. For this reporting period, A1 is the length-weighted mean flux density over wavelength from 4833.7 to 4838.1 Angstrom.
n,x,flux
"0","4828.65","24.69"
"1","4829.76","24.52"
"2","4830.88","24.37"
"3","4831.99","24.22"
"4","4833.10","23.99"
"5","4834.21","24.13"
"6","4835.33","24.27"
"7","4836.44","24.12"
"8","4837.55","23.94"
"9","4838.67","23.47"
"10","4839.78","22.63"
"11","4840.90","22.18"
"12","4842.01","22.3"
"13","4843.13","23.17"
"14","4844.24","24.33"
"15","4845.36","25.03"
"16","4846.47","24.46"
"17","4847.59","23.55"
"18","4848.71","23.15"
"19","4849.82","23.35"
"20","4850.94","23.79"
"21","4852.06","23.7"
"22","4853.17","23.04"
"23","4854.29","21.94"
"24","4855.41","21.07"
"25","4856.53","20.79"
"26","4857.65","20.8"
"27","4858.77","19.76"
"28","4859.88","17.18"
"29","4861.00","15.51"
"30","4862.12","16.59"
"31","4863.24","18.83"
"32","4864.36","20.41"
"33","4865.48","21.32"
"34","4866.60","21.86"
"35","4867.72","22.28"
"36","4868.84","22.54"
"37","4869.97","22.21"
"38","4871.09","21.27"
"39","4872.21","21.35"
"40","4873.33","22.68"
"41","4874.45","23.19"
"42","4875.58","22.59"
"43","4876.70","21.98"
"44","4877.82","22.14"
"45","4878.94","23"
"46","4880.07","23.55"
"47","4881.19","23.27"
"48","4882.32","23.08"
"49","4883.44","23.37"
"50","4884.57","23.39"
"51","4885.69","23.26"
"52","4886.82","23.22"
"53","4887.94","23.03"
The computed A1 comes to 24.1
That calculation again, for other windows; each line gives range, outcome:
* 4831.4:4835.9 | 24.2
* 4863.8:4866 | 20.9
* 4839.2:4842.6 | 22.4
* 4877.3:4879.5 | 22.6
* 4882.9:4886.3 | 23.3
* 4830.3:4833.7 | 24.2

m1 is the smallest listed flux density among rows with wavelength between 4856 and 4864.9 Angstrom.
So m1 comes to 15.51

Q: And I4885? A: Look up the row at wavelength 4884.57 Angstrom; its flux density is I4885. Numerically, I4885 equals 23.39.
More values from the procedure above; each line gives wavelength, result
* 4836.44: 24.12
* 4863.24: 18.83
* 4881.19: 23.27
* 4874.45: 23.19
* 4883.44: 23.37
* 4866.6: 21.86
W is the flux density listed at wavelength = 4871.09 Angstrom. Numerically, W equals 21.27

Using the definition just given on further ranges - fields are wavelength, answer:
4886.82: 23.22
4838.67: 23.47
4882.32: 23.08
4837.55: 23.94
